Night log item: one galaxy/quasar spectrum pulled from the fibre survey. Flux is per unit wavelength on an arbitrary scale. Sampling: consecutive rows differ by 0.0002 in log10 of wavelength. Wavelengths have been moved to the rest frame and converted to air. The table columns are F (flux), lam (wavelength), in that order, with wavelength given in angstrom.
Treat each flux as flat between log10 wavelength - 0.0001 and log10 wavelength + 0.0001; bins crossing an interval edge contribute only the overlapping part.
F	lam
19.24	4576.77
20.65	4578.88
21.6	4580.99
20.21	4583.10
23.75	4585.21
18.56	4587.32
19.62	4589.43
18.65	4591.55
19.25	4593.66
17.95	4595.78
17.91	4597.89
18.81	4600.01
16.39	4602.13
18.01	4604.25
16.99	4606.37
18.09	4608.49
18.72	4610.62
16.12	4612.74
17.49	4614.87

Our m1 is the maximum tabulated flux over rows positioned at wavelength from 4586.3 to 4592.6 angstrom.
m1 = 19.62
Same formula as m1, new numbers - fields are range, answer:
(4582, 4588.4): 23.75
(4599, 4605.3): 18.81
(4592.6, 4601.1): 19.25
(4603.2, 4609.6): 18.09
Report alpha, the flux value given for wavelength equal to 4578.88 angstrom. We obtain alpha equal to 20.65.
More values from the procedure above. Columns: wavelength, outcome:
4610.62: 18.72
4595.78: 17.95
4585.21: 23.75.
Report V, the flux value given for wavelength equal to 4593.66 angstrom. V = 19.25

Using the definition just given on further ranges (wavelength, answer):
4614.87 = 17.49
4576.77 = 19.24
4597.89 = 17.91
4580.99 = 21.6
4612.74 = 16.12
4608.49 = 18.09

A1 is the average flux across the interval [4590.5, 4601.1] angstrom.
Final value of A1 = 18.5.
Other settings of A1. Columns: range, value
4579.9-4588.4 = 21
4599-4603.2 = 17.6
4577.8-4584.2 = 20.8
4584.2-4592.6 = 20.1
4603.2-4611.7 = 17.9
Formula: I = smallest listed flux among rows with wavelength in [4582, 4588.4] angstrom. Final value 18.56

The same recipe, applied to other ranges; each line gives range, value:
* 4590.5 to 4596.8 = 17.95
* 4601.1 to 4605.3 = 16.39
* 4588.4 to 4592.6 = 18.65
